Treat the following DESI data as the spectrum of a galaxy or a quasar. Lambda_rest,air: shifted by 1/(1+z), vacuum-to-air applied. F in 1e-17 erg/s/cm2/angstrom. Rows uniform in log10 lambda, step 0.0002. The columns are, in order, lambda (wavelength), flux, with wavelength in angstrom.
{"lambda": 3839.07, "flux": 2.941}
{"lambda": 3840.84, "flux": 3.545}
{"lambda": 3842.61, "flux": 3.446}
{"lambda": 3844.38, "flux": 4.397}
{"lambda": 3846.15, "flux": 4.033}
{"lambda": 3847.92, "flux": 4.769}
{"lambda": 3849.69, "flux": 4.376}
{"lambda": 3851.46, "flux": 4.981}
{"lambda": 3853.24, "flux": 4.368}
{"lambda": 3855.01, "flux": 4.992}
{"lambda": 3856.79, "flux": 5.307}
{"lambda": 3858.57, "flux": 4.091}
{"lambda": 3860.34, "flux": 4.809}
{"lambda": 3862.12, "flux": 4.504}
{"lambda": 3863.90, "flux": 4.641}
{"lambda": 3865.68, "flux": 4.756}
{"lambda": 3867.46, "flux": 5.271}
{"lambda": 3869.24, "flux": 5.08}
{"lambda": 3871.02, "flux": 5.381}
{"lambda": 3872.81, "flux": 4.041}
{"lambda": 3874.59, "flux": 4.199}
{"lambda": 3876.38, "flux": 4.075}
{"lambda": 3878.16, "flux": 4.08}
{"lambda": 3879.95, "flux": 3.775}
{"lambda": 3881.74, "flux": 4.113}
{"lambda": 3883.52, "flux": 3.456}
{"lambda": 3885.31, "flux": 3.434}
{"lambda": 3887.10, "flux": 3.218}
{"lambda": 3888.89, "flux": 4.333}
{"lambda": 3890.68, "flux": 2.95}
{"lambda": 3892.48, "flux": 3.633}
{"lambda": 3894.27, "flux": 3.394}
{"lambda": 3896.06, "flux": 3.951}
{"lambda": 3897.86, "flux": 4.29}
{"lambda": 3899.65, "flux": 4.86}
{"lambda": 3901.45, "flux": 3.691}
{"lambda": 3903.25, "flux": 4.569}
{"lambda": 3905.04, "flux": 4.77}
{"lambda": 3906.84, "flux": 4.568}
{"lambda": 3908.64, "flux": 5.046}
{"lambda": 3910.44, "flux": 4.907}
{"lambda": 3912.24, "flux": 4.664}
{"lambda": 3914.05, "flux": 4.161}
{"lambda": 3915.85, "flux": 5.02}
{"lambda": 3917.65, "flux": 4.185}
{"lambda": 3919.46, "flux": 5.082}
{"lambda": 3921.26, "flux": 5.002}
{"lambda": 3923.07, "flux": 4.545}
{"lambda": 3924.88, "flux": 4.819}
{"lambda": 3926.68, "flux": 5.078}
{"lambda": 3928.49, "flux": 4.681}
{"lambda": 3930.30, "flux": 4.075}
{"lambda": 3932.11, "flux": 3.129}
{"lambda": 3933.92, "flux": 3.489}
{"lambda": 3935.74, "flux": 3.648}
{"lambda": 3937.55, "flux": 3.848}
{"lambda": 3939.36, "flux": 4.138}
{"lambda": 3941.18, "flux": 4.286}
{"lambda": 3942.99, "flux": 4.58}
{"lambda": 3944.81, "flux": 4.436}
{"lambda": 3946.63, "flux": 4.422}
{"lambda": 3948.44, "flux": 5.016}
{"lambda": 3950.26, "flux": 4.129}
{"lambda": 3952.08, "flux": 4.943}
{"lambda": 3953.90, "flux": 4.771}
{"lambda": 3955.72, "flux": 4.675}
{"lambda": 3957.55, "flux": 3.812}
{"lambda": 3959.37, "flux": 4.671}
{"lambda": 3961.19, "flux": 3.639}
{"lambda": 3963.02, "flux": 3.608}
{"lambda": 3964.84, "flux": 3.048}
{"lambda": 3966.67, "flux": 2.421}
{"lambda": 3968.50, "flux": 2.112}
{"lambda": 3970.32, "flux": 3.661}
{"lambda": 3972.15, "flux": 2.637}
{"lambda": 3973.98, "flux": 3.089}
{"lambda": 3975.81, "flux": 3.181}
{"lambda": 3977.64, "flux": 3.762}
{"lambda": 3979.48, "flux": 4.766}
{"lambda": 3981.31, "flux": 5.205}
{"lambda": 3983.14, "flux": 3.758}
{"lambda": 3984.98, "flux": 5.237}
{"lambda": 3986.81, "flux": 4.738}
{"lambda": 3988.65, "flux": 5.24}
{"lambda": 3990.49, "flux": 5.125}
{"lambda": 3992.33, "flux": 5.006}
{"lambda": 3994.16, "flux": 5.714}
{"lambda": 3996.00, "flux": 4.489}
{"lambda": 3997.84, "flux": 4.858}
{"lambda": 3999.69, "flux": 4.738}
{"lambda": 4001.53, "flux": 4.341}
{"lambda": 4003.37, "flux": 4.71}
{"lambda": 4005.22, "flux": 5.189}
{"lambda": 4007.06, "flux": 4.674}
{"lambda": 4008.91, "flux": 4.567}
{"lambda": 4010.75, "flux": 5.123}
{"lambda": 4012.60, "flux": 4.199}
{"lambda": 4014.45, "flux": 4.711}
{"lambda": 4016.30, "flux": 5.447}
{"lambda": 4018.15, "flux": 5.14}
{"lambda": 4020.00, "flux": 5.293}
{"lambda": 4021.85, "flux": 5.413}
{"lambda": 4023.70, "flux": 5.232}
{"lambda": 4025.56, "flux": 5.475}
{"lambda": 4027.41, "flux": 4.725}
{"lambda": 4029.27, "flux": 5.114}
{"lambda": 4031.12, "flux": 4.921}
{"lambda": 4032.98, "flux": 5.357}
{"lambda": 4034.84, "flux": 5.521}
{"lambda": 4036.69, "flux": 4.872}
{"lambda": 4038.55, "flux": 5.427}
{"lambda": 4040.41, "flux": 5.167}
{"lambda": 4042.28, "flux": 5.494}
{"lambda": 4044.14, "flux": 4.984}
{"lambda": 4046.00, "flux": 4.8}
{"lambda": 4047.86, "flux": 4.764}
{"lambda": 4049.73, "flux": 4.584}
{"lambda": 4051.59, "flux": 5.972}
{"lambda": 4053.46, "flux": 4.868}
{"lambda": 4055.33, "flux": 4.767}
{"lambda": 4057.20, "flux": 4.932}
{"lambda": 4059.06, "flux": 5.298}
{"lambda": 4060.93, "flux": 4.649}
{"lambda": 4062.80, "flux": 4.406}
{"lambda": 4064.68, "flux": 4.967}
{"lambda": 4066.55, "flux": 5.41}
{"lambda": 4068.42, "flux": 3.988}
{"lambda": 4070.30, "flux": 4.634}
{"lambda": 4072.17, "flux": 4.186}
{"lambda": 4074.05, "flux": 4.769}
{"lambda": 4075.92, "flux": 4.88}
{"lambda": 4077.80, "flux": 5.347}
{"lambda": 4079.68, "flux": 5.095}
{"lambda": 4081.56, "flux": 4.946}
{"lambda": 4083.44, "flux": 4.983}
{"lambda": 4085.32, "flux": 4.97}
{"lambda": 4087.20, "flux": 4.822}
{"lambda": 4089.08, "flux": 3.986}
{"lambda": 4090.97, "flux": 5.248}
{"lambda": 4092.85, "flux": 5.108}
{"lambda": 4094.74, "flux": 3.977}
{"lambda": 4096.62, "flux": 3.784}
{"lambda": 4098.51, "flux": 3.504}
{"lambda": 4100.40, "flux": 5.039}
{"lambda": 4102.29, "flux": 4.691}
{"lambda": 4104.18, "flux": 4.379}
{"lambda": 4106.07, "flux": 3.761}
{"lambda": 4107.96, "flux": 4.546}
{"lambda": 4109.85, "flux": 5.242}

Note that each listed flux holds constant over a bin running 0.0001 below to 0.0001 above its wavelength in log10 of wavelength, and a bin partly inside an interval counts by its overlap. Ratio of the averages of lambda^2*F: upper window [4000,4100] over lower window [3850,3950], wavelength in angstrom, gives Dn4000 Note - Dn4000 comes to 1.21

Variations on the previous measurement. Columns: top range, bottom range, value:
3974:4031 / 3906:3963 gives 1.13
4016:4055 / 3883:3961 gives 1.27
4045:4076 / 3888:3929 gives 1.17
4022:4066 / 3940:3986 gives 1.32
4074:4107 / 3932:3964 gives 1.18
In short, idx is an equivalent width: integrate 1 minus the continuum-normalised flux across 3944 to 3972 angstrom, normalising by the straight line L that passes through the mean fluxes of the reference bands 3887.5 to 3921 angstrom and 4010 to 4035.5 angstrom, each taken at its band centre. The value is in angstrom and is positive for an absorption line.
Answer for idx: 4.55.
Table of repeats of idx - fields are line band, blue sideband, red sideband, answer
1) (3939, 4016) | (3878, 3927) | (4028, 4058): 6.2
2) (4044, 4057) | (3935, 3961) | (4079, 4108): -1.3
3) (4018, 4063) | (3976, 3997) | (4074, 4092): -2.3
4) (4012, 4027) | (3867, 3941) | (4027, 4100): -1.4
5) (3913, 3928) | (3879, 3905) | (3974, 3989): -2.6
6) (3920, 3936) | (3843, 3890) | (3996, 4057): 1.1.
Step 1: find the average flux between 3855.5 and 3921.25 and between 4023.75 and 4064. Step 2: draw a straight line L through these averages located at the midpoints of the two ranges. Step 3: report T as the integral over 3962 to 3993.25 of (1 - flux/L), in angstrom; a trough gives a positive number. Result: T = 5.5 angstrom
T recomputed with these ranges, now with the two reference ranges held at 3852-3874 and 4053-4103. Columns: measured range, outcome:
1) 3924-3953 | 2.8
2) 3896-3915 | 0.9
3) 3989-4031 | -2.2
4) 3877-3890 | 2.7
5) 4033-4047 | -1.4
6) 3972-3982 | 1.9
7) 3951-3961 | 0.5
